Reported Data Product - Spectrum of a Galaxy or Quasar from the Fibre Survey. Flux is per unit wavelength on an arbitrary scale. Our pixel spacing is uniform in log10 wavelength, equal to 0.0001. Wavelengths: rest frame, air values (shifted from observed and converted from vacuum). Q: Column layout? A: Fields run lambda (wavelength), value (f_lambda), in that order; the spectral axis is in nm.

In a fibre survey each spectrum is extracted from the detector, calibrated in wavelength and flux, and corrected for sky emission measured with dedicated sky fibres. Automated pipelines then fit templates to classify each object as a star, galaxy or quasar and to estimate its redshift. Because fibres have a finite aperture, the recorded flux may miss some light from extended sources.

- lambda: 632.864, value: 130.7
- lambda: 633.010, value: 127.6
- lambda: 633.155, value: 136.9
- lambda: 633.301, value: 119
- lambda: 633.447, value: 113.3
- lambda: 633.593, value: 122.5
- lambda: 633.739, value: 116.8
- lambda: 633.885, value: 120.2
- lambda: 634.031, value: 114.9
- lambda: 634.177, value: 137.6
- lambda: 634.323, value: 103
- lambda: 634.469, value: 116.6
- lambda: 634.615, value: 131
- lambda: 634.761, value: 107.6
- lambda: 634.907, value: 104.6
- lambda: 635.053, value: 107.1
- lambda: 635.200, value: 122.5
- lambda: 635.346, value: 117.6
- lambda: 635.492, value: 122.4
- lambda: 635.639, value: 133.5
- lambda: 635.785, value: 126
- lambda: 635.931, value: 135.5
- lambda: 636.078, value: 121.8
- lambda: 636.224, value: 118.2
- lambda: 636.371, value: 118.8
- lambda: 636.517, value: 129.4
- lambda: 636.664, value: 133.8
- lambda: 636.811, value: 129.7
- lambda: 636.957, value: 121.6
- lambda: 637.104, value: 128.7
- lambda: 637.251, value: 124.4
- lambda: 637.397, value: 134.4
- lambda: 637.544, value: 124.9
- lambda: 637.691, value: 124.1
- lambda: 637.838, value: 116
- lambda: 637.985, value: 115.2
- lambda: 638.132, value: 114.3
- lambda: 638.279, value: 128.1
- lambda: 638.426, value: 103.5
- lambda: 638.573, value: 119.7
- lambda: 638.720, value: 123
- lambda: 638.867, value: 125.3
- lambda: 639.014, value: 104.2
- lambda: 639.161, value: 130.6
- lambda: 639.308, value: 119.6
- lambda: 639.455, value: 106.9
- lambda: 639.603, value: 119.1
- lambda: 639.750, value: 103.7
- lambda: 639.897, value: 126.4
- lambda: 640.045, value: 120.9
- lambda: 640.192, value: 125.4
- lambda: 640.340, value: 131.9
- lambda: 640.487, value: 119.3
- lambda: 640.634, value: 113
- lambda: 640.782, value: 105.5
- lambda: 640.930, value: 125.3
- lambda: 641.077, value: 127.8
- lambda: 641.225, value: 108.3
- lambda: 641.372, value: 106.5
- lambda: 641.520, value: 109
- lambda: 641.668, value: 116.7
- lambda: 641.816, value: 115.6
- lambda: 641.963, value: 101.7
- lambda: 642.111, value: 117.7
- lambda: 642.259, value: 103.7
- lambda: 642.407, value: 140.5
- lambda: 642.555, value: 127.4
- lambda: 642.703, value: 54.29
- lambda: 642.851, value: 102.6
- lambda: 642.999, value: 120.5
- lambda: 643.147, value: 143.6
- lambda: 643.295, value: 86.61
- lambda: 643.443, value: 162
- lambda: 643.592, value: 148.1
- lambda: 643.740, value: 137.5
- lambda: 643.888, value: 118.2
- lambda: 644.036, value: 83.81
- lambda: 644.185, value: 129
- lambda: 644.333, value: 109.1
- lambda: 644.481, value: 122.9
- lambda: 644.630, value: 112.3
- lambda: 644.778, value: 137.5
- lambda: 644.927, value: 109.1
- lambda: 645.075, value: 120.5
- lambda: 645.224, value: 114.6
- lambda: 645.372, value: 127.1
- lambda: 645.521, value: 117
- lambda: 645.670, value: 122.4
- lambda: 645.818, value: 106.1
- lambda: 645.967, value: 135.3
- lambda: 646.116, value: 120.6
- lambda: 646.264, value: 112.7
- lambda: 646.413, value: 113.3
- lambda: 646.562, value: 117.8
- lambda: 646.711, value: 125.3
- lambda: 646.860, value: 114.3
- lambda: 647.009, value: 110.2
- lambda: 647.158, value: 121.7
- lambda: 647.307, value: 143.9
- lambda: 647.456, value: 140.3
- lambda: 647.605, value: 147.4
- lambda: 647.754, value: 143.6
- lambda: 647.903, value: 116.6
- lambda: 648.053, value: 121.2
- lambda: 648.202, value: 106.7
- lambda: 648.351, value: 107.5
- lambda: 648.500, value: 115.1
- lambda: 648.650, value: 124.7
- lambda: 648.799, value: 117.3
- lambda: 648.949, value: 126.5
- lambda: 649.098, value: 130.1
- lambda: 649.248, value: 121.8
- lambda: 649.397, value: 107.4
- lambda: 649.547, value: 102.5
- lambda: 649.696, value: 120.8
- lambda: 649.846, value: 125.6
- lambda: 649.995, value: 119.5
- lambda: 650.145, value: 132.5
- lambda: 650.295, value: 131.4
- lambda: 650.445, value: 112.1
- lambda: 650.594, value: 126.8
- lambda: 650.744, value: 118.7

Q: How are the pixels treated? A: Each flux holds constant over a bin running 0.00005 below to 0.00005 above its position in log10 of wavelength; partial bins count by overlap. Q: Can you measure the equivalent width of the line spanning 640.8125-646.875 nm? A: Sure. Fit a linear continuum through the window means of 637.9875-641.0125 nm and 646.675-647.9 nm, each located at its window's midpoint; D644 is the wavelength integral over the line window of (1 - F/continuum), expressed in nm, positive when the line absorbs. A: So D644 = 0.354 nm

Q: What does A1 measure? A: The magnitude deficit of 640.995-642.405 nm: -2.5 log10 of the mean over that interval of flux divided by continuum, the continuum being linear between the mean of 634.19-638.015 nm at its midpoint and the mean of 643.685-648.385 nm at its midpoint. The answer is 0.07 mag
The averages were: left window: 122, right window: 121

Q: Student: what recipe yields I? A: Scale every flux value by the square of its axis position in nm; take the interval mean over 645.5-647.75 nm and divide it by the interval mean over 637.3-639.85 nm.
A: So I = 1.07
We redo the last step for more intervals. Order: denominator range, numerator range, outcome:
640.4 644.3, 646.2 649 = 1.07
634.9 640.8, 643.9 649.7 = 1.02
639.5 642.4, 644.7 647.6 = 1.07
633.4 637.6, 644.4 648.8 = 1.03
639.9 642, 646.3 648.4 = 1.08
